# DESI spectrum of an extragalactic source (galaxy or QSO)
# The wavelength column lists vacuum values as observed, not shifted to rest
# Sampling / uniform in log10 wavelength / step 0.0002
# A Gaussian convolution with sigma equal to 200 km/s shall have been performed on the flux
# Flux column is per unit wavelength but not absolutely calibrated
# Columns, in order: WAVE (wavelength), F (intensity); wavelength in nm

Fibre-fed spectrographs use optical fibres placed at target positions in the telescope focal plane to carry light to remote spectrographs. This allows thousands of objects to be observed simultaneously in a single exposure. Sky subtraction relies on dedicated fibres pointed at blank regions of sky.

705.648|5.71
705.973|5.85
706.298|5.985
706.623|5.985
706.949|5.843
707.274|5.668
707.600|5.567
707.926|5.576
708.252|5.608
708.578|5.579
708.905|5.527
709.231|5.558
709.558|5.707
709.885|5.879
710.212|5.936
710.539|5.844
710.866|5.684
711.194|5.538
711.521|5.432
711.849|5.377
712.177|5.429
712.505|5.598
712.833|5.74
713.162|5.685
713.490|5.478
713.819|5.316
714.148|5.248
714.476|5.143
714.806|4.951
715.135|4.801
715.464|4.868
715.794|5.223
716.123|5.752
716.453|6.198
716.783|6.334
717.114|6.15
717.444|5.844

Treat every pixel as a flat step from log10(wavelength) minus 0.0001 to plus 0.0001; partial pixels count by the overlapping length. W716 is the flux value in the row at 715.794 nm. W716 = 5.223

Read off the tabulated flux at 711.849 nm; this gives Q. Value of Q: 5.377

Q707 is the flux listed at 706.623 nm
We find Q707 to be 5.985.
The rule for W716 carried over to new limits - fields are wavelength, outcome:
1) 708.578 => 5.579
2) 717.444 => 5.844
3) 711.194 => 5.538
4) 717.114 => 6.15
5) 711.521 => 5.432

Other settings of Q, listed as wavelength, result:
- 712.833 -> 5.74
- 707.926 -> 5.576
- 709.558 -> 5.707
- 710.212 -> 5.936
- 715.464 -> 4.868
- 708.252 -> 5.608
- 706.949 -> 5.843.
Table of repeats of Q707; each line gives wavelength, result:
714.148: 5.248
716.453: 6.198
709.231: 5.558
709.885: 5.879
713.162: 5.685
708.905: 5.527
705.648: 5.71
